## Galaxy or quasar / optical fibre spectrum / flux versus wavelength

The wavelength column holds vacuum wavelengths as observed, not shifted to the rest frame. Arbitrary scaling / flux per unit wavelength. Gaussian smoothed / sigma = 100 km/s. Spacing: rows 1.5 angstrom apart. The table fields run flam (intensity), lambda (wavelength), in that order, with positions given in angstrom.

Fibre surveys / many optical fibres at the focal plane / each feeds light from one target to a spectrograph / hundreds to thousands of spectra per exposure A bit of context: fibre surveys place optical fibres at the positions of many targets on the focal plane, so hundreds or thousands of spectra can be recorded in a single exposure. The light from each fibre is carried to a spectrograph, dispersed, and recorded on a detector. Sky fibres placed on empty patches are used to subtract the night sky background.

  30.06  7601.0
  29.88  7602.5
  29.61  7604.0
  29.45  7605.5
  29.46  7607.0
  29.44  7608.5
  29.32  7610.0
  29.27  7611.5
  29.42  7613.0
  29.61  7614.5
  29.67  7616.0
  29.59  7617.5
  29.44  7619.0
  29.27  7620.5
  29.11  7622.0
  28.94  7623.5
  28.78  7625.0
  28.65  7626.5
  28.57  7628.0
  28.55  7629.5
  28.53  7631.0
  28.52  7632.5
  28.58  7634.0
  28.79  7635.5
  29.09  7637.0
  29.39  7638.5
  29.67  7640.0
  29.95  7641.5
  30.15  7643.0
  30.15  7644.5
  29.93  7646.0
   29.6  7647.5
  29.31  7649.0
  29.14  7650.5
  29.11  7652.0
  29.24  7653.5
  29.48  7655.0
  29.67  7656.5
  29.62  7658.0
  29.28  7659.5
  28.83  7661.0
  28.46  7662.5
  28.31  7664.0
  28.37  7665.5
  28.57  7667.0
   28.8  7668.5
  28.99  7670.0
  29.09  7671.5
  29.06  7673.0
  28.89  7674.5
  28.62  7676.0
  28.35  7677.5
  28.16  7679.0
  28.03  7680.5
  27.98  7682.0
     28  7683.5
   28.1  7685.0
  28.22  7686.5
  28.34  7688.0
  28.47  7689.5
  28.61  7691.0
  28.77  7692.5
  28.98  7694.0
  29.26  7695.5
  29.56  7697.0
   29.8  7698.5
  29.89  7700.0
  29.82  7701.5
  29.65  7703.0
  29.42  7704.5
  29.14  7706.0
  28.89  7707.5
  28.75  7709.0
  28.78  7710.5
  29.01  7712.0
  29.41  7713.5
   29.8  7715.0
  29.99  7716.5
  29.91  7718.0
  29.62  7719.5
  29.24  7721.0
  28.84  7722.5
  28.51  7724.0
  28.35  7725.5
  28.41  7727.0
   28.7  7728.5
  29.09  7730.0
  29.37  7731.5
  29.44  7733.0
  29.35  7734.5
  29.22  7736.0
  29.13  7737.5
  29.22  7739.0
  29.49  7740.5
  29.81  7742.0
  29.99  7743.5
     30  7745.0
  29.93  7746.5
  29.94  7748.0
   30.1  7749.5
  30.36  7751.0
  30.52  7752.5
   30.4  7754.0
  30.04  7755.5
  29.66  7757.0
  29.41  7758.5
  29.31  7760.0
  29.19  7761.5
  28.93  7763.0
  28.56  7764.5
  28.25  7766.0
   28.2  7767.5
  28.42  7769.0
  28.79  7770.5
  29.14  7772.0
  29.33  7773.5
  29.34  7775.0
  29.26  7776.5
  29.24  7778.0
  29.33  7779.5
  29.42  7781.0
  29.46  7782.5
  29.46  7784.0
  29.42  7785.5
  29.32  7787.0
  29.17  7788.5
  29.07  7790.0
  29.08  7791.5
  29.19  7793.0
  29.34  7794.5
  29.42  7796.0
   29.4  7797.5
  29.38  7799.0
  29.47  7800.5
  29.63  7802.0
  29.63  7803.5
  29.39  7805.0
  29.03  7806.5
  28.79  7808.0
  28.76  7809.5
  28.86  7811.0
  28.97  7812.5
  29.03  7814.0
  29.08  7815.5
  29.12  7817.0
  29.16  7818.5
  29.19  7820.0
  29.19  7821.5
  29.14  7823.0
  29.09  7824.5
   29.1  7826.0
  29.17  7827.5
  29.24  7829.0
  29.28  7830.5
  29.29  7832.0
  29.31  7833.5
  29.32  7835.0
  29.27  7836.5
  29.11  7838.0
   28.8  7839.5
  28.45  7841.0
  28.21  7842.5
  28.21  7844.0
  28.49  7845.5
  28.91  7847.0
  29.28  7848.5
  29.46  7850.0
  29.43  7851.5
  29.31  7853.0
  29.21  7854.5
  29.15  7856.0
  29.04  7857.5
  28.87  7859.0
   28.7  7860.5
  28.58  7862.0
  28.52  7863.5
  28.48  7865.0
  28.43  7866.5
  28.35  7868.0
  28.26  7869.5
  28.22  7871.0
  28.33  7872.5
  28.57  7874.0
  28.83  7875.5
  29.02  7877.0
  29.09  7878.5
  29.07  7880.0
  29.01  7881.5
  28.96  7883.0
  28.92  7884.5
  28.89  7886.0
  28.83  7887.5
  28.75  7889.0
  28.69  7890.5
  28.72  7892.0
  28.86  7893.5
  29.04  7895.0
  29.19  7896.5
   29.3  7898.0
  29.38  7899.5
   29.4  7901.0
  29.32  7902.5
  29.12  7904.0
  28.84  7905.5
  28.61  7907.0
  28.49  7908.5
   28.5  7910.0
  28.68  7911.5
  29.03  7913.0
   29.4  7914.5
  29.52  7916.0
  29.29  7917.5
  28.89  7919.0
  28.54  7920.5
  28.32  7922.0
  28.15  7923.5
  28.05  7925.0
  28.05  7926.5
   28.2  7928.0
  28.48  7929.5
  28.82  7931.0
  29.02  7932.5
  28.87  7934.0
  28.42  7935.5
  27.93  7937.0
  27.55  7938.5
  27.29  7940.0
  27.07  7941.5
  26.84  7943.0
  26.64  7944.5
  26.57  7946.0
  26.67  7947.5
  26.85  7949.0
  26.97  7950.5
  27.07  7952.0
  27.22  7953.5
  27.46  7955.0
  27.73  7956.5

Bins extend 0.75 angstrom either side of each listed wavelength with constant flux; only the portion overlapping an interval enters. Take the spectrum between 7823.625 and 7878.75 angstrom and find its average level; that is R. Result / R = 28.9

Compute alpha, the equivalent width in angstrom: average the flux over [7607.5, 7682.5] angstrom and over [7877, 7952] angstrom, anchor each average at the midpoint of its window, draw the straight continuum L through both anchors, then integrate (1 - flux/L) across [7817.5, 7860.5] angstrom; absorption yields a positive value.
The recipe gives -0.6 angstrom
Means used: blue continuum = 29.1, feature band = 29.1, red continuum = 28.5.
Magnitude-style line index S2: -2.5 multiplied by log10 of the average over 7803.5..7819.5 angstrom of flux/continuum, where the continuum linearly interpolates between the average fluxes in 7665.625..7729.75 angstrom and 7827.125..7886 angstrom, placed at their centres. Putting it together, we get -0.01 mag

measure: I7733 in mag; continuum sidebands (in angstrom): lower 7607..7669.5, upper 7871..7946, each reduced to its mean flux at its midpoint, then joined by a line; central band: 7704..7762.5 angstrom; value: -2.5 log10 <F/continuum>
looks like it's -0.02 mag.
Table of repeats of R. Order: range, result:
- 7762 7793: 29.1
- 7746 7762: 29.9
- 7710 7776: 29.3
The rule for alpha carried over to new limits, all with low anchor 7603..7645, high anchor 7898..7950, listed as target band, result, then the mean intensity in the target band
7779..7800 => -0.4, 29.3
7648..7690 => 0.5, 28.7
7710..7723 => -0.2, 29.4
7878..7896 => -0.3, 28.9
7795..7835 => -0.8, 29.2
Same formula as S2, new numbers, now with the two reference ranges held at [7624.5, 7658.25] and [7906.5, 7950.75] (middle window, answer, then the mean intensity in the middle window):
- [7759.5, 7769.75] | 0.00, 28.7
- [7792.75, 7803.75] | -0.03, 29.4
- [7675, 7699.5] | 0.02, 28.6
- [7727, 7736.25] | -0.01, 29.1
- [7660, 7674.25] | 0.02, 28.7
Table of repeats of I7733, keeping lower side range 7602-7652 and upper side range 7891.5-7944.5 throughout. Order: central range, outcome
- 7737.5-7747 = -0.025 mag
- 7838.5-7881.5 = -0.002 mag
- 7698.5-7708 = -0.015 mag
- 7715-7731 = -0.002 mag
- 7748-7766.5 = -0.023 mag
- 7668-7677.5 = 0.012 mag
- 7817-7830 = -0.013 mag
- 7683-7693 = 0.030 mag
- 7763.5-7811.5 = -0.009 mag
